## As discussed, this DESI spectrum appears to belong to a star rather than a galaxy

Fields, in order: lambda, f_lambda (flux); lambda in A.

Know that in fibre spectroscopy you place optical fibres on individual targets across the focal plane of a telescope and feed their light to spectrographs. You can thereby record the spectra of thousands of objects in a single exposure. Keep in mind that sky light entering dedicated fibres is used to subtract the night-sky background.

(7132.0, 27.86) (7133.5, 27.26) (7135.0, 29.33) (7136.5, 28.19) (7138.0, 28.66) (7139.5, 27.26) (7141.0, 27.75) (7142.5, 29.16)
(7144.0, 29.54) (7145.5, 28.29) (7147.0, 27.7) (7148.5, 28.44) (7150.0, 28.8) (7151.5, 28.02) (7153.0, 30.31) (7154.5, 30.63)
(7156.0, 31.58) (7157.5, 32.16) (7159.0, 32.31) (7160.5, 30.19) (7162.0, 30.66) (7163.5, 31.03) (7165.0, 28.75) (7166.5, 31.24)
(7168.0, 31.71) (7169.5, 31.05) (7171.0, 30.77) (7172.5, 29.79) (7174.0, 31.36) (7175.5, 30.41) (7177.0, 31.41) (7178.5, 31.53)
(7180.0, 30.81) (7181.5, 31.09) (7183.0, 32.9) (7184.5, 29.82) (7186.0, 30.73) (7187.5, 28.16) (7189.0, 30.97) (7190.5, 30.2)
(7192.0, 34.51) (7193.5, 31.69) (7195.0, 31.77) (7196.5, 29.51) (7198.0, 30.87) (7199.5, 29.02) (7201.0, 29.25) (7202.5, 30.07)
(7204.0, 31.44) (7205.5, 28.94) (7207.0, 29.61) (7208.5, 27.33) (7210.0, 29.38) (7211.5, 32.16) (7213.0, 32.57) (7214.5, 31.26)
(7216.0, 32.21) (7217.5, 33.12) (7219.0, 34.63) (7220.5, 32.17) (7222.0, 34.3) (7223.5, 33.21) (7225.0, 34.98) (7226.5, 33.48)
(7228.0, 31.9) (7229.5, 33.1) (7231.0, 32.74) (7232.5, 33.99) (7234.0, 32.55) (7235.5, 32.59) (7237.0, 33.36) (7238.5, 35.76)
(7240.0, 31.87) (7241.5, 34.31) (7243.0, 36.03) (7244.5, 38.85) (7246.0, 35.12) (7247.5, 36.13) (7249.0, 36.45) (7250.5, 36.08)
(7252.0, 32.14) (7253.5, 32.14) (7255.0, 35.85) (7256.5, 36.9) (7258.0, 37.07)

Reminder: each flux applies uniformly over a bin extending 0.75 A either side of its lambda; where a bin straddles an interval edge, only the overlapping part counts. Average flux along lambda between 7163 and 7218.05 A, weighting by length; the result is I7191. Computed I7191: 30.8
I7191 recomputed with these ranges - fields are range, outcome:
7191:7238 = 31.9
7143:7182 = 30.4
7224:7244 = 33.7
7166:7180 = 31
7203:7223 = 31.5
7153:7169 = 31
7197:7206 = 29.9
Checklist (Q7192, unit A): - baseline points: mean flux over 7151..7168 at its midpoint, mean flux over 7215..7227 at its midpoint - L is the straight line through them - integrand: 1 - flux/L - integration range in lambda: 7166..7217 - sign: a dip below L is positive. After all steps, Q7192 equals 2.2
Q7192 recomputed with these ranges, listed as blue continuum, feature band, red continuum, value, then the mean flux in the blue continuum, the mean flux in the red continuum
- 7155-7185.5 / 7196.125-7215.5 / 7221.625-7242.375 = 1.4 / 31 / 33.4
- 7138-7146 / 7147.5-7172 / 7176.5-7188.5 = -0.8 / 28.4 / 30.8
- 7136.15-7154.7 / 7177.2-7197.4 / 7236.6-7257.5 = 0.2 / 28.6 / 35.1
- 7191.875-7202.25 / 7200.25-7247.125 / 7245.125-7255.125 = 0.2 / 30.7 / 34.8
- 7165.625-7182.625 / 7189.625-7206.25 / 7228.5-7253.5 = 0.8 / 31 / 34.3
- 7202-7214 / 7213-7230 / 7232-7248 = -0.6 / 30.2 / 34.6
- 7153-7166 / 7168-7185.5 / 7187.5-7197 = 0.0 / 30.9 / 31.2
